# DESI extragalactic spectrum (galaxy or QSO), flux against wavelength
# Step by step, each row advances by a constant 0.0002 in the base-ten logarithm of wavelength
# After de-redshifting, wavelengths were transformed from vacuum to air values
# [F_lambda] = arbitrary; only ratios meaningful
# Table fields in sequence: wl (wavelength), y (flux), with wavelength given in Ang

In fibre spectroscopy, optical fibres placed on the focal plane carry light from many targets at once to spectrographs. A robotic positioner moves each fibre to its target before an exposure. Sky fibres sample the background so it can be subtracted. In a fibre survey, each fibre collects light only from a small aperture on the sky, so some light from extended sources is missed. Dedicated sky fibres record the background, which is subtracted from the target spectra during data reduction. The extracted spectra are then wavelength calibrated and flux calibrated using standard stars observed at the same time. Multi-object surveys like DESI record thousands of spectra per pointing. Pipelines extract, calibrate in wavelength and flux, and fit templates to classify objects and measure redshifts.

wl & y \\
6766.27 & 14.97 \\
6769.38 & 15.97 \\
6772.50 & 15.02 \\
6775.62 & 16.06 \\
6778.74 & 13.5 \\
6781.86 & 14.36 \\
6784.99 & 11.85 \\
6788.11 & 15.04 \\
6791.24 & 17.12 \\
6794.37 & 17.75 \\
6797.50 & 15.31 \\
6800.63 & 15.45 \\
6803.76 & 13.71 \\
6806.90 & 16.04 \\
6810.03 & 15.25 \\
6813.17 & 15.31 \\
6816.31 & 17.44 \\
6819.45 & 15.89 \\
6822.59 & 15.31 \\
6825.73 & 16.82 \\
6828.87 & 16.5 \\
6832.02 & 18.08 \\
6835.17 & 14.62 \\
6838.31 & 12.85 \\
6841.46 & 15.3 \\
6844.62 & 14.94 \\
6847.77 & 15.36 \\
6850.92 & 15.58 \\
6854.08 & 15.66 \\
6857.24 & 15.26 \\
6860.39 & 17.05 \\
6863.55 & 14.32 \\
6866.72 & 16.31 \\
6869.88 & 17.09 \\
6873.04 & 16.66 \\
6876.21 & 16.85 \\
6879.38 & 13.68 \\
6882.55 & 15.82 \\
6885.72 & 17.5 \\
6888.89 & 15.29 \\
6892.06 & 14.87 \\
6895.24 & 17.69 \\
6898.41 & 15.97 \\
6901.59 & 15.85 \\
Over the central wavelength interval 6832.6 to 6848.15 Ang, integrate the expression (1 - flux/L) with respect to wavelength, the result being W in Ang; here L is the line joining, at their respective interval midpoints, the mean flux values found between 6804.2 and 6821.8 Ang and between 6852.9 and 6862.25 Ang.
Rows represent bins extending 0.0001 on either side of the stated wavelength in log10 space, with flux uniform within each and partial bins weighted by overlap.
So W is 1.10 Ang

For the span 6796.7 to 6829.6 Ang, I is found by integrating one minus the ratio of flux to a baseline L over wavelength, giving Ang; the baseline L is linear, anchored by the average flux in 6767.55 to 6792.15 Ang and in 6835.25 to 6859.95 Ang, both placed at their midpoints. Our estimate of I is -1.7 Ang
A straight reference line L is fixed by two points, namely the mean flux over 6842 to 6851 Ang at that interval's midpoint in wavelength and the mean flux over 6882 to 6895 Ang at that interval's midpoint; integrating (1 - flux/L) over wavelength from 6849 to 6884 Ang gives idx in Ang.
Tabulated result -0.5 Ang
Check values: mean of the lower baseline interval 15.2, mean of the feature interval 15.8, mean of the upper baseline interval 16.1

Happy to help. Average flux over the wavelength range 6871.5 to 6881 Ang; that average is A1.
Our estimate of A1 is 15.7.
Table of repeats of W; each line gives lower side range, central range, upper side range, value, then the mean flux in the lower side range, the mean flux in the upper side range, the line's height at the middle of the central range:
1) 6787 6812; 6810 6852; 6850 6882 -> 0.3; 15.7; 15.8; 15.8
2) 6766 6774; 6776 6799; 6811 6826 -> 0.9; 15.4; 16.1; 15.6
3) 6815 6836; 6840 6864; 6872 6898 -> 1.1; 16.4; 16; 16.3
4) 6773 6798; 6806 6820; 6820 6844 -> -0.5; 15.1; 15.6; 15.4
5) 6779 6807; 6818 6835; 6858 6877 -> -0.8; 15.1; 16.3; 15.6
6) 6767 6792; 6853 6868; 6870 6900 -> 0.1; 14.8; 16.1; 15.8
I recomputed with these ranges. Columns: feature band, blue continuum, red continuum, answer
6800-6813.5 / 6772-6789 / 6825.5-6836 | 0.31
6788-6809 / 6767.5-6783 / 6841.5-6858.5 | -0.97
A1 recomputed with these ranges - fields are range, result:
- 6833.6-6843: 14.3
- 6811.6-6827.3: 16.2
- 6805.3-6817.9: 16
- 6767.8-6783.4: 15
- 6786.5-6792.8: 16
